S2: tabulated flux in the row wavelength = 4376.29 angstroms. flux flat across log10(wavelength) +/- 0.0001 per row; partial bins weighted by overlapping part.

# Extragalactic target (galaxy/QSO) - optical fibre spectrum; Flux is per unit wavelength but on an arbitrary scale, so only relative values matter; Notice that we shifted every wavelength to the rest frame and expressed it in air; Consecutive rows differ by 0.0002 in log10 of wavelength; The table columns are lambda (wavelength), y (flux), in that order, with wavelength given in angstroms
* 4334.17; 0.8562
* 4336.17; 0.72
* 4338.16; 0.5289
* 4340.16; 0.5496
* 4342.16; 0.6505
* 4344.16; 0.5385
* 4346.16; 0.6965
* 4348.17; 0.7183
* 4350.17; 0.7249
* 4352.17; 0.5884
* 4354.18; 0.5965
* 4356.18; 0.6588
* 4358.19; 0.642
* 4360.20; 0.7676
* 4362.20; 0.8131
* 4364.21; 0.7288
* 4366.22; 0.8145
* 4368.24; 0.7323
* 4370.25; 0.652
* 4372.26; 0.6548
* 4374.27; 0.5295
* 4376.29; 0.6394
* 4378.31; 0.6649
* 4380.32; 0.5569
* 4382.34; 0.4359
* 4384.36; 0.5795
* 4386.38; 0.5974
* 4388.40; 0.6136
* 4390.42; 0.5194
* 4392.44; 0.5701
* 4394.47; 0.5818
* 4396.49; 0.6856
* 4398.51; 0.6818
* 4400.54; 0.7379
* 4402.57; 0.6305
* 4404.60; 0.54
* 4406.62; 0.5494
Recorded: 0.6394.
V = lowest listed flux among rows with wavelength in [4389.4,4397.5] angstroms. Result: 0.5194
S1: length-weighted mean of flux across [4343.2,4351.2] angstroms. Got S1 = 0.67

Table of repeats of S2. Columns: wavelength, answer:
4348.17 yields 0.7183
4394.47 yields 0.5818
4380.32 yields 0.5569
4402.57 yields 0.6305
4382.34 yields 0.4359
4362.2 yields 0.8131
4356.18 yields 0.6588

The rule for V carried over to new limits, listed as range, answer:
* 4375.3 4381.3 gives 0.5569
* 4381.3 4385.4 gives 0.4359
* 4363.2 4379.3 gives 0.5295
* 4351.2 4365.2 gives 0.5884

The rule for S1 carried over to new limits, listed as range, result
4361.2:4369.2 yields 0.772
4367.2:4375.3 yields 0.642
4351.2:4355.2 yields 0.593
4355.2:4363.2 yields 0.721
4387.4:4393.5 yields 0.567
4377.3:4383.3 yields 0.554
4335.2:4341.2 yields 0.6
